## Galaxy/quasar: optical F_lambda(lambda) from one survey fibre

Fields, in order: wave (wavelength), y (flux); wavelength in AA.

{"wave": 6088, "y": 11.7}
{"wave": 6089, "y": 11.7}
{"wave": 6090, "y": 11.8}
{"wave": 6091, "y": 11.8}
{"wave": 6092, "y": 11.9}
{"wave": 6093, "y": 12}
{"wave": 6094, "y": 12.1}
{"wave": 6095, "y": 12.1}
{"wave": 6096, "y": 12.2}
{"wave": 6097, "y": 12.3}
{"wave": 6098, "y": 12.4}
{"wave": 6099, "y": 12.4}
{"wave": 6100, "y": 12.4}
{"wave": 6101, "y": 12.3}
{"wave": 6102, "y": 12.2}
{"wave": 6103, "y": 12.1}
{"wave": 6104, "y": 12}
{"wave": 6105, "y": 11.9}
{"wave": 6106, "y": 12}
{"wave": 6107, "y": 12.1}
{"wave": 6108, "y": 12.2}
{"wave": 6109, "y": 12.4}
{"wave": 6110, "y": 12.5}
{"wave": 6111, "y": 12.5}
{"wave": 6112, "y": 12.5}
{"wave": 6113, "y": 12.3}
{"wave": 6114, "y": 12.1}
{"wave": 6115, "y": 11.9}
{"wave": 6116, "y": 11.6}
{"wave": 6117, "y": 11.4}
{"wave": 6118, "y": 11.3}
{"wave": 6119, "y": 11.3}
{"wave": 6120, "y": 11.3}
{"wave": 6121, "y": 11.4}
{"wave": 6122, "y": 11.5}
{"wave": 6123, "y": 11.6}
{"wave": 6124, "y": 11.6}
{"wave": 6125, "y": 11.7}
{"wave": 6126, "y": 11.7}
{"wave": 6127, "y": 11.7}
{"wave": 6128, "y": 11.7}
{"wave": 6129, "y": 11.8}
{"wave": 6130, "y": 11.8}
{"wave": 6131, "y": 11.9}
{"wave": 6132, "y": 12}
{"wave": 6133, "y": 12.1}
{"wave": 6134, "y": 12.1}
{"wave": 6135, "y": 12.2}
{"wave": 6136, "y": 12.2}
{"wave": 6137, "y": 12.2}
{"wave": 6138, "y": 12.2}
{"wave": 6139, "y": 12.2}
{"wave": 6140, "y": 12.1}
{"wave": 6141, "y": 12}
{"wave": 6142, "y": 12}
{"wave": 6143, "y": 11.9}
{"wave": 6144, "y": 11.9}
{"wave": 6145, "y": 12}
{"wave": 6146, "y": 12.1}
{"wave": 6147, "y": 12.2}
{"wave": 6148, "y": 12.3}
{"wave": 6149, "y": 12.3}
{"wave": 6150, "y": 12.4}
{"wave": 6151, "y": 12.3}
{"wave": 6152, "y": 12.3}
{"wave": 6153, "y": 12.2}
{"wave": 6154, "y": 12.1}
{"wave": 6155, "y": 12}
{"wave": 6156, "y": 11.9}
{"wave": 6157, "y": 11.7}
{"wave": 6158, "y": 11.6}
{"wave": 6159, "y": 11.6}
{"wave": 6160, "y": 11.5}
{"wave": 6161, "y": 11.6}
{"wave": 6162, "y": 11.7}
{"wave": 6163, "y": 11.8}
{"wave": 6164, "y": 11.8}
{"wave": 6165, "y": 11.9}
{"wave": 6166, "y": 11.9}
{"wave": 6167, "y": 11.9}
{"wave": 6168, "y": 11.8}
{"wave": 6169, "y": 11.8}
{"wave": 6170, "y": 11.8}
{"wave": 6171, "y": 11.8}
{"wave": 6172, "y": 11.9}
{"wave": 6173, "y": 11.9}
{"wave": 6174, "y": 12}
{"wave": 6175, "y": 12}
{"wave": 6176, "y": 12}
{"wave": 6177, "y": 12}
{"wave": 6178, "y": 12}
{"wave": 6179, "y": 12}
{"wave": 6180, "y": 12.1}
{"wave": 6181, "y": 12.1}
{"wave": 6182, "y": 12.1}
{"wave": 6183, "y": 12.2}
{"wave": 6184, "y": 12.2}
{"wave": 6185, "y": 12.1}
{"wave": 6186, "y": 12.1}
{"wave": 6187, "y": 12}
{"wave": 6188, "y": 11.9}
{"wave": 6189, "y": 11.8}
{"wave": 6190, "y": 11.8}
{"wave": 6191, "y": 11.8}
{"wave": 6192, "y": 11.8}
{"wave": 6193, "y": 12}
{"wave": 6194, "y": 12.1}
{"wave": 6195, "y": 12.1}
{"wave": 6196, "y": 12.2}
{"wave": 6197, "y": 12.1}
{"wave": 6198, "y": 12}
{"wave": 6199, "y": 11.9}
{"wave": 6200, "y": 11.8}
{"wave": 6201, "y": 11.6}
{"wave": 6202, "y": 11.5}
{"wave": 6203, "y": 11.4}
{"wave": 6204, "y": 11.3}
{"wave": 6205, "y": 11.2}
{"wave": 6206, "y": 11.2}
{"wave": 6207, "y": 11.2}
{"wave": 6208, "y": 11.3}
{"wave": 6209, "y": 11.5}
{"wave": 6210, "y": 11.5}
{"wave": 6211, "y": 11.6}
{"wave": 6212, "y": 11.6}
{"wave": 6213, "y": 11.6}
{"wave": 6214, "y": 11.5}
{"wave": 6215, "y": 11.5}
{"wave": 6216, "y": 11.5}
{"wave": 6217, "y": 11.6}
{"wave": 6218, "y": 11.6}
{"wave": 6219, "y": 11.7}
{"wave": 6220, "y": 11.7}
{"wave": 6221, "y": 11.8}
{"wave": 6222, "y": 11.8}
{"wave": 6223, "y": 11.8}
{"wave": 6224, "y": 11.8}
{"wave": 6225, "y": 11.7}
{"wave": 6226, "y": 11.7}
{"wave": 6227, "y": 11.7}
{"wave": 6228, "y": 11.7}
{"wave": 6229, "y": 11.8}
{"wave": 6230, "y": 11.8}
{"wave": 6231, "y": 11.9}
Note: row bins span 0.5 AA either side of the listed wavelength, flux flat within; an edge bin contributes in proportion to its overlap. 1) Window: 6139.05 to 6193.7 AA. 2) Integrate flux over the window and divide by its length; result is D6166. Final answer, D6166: 12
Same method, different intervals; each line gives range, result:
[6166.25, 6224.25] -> 11.8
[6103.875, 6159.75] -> 12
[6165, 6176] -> 11.9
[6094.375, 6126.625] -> 12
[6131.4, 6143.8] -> 12.1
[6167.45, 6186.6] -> 12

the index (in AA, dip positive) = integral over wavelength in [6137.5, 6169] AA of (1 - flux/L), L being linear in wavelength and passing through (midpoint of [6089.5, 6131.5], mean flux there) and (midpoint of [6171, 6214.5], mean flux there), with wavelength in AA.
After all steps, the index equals -0.3 AA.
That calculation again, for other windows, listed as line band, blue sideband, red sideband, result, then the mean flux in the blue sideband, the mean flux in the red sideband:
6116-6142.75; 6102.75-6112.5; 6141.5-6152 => 0.83 AA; 12.2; 12.1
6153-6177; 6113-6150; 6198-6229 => -0.15 AA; 11.9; 11.6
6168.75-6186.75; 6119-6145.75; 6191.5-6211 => -0.42 AA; 11.9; 11.7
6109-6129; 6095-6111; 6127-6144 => 0.56 AA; 12.2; 12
